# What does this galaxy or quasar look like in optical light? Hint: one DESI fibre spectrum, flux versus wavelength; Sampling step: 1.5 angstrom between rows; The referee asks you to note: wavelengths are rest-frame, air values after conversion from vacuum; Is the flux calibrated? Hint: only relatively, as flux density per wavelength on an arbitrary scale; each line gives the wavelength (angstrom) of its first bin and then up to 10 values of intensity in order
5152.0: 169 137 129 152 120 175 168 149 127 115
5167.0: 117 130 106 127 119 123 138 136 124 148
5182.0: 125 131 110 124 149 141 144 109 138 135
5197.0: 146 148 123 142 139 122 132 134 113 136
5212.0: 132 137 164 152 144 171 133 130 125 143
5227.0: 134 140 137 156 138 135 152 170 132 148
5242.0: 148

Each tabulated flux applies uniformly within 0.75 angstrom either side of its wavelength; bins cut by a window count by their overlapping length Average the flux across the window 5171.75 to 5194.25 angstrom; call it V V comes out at 130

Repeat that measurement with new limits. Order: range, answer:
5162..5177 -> 125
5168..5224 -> 134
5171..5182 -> 130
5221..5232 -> 137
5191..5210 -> 132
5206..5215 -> 133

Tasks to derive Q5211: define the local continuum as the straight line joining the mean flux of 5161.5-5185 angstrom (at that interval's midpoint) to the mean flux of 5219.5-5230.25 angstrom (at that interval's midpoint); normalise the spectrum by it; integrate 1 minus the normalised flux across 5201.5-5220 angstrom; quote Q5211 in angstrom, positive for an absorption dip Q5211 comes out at -0.7 angstrom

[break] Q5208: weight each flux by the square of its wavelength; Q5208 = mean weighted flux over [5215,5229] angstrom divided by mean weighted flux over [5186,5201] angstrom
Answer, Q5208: 1.1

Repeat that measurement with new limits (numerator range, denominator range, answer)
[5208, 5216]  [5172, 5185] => 1.07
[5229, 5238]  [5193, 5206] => 1.10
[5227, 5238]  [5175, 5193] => 1.12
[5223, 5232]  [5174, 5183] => 1.06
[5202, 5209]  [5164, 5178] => 1.07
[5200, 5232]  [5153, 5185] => 1.06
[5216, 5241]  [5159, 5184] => 1.11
